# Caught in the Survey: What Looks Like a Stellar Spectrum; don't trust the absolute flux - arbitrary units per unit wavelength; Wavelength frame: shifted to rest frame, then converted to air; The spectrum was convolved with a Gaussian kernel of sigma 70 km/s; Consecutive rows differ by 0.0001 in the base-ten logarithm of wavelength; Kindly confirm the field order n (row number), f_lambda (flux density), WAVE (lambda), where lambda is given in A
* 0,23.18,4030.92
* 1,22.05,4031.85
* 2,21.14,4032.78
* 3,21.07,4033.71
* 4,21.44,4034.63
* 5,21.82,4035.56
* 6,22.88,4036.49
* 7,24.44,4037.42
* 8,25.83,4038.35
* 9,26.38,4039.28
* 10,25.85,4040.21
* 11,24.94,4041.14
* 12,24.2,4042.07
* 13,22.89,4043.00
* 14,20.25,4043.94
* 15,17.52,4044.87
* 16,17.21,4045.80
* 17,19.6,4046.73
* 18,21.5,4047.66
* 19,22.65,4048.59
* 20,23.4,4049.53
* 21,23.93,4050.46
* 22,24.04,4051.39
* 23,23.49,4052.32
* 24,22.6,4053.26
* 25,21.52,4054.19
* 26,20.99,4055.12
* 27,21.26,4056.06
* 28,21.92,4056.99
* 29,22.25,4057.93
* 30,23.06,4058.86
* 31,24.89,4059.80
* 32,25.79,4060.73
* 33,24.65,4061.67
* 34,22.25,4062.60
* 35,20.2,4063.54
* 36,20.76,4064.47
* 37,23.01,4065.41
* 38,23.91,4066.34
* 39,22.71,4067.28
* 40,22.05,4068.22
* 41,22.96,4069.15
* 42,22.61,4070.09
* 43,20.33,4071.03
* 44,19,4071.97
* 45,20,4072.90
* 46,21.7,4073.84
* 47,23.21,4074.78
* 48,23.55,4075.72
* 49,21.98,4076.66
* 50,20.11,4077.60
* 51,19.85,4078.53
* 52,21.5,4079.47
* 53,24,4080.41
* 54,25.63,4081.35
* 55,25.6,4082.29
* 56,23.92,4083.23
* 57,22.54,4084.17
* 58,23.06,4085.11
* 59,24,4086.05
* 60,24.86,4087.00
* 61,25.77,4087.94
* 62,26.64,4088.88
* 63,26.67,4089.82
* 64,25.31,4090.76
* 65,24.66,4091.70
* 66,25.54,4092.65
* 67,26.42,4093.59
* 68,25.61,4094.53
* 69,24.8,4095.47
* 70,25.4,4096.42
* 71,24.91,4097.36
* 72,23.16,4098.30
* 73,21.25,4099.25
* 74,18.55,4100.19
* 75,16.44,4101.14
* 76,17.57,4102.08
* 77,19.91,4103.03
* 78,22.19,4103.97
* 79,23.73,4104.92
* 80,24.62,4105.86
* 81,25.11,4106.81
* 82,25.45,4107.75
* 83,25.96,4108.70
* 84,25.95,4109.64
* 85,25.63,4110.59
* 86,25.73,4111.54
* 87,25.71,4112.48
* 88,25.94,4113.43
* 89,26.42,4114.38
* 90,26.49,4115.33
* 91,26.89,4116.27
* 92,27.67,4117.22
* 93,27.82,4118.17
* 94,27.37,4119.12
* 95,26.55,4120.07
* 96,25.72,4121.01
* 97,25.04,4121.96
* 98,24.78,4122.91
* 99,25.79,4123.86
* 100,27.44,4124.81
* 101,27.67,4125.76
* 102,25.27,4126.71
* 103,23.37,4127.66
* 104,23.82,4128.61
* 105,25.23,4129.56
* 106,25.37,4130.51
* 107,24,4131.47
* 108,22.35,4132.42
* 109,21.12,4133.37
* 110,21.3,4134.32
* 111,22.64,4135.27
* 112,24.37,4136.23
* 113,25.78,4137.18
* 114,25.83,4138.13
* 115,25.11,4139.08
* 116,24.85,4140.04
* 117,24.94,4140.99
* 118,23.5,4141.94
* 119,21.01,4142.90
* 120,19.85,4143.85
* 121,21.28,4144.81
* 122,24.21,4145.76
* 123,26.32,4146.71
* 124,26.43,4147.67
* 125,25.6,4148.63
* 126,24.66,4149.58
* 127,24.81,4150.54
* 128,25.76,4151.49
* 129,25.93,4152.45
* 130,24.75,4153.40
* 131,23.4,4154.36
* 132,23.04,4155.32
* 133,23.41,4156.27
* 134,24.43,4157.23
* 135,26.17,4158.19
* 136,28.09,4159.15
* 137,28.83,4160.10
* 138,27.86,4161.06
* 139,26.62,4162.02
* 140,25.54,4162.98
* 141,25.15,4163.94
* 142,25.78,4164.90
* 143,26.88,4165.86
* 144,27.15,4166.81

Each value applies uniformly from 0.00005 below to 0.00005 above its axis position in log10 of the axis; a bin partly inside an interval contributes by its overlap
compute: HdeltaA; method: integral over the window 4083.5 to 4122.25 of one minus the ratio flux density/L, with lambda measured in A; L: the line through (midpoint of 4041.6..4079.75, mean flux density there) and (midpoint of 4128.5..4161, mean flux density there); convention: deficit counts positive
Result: -2.3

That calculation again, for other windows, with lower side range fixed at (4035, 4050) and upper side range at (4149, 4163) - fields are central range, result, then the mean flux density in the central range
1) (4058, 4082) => 0.9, 22.4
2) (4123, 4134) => 0.1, 24.6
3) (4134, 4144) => 0.6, 23.7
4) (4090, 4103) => 0.5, 23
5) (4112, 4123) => -0.8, 26.4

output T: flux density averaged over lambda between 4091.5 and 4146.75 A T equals 24.3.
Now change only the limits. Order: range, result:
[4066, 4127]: 24.1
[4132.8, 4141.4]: 24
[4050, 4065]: 22.7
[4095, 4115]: 23.6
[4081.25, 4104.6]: 23.6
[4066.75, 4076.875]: 21.8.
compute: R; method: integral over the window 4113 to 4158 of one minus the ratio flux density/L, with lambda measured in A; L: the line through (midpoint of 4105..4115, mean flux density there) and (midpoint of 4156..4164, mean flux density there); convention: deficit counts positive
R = 2.0 A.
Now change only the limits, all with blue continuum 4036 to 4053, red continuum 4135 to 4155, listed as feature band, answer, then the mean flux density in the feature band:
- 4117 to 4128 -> -1.01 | 26.2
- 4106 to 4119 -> -1.28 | 26.2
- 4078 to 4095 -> -0.77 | 24.5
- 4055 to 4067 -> 0.17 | 22.7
